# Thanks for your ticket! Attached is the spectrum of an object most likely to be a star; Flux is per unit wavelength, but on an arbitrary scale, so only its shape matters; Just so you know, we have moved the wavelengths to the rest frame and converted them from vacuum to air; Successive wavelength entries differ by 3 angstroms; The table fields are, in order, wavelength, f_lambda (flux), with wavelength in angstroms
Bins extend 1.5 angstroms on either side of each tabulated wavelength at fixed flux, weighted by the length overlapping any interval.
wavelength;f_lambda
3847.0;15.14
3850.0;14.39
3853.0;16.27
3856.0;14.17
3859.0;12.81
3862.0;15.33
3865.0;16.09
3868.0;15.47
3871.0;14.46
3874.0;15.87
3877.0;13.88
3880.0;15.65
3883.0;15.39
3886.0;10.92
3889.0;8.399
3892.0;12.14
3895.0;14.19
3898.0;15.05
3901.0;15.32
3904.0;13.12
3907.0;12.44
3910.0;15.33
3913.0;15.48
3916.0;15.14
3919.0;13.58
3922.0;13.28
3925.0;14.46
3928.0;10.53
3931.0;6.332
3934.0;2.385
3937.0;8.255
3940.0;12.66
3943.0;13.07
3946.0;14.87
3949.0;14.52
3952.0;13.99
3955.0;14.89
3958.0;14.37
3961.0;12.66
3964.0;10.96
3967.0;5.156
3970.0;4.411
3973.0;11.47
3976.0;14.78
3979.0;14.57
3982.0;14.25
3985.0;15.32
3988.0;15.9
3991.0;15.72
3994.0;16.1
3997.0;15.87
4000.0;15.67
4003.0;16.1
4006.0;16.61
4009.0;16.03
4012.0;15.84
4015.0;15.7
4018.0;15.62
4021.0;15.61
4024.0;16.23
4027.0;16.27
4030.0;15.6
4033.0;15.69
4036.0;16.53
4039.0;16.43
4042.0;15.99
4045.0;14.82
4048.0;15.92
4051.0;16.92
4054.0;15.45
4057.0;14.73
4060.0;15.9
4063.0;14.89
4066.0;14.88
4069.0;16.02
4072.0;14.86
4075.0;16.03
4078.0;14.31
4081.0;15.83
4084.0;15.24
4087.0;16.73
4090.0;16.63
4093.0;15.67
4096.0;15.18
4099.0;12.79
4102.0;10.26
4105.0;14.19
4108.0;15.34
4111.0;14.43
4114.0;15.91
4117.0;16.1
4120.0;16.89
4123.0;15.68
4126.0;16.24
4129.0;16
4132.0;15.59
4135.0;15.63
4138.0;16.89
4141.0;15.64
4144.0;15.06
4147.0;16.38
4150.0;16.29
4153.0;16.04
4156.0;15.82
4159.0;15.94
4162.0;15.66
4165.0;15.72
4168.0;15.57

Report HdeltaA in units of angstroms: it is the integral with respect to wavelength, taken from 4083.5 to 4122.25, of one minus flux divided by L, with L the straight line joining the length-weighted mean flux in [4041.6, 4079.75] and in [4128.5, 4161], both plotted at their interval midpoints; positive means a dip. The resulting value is 1.6 angstroms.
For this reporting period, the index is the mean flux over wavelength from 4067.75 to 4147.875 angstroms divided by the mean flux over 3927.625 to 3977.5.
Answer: 1.41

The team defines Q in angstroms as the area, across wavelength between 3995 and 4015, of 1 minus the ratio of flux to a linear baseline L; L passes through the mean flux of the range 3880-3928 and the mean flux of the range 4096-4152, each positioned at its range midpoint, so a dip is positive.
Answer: -2.3 angstroms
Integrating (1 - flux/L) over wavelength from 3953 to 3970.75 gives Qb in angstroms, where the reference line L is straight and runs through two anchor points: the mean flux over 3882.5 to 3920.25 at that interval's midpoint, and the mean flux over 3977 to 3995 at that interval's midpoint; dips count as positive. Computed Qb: 4.8 angstroms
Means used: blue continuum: 13.5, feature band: 10.8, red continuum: 15.3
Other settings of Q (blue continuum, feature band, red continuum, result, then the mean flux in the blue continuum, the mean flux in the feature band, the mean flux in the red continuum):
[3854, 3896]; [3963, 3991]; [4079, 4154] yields 4.8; 13.9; 12.1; 15.5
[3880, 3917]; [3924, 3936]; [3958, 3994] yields 4.6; 13.6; 8.17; 12.5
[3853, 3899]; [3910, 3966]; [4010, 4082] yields 8.9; 14.1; 12.3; 15.7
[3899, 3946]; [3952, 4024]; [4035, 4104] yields -2.6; 12.2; 14.1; 15.3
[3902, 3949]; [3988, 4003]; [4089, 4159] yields -2.9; 12.2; 15.9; 15.4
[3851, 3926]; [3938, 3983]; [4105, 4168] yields 7.0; 14.2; 12.4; 15.8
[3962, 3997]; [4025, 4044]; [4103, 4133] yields -3.0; 12.7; 16.1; 15.5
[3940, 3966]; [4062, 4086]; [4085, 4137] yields -0.7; 13.4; 15.3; 15.3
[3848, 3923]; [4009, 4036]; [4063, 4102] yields -1.9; 14.2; 15.9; 15.1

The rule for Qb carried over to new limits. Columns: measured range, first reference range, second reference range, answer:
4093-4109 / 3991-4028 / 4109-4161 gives 2.2 angstroms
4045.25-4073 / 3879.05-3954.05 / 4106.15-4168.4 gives -1.5 angstroms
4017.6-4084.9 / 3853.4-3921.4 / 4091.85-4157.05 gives -3.0 angstroms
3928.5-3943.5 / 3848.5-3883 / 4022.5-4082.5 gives 6.8 angstroms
